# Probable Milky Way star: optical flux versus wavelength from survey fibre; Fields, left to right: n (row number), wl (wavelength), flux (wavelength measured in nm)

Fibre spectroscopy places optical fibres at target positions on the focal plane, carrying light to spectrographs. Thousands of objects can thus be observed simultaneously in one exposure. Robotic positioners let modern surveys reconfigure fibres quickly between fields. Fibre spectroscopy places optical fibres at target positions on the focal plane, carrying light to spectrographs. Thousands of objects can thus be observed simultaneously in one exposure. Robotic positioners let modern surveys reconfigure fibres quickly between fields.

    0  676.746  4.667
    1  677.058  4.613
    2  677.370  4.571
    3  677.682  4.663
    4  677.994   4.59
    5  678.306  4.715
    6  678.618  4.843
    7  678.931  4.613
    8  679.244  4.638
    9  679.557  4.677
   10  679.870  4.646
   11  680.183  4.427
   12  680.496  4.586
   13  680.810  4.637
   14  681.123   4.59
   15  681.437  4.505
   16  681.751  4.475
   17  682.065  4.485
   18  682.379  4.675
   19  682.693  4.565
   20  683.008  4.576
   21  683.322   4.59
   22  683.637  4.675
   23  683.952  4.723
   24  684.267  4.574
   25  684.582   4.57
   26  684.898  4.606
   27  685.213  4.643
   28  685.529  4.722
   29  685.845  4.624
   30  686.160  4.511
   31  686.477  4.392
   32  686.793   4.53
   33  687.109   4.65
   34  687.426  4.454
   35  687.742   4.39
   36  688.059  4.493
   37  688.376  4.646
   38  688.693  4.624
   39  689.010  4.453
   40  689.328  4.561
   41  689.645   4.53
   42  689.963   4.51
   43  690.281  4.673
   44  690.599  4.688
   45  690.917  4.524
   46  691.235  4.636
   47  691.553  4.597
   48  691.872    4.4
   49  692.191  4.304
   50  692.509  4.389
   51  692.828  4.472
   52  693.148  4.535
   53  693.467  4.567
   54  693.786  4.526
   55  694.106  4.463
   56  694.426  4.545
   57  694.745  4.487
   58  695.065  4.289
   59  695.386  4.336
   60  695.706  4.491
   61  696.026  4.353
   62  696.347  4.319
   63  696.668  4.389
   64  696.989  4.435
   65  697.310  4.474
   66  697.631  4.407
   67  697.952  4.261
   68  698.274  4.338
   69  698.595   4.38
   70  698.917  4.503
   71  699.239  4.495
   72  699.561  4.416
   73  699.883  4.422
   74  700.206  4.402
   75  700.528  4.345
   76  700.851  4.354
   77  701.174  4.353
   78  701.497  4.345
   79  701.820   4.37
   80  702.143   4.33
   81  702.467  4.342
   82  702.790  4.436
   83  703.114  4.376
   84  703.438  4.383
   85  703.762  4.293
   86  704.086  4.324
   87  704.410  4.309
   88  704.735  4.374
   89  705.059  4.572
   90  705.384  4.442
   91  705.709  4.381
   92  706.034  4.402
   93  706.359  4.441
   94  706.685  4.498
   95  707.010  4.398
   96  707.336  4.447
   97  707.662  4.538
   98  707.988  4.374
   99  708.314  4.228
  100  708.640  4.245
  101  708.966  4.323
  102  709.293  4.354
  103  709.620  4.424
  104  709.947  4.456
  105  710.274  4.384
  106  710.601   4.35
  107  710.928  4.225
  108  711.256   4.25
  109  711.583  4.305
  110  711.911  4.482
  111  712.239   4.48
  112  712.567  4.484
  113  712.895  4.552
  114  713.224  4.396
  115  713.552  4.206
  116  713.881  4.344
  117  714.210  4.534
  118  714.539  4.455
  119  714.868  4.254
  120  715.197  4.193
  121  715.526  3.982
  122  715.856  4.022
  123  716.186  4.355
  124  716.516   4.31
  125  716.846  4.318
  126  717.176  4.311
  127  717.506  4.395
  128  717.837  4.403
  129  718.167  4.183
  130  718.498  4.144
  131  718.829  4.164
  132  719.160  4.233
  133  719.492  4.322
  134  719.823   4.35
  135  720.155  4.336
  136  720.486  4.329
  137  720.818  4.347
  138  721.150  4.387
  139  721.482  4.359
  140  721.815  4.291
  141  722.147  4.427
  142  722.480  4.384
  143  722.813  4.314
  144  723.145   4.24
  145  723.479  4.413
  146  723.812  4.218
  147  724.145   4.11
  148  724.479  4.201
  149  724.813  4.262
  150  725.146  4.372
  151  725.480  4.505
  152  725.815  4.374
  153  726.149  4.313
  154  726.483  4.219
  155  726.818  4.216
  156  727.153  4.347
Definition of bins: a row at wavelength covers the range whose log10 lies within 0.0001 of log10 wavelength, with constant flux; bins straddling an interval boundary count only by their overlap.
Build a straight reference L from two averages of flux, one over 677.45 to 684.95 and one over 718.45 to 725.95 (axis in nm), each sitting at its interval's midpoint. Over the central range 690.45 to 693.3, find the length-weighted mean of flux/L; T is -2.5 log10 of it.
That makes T 0.01 mag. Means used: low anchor 4.61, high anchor 4.31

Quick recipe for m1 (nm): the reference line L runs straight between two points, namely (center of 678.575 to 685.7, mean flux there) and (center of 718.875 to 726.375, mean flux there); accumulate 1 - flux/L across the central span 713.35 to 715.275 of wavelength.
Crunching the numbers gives 0.02 nm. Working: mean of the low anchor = 4.61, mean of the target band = 4.34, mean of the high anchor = 4.32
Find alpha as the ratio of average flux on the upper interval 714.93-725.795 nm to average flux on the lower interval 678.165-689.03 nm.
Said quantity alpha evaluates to 0.93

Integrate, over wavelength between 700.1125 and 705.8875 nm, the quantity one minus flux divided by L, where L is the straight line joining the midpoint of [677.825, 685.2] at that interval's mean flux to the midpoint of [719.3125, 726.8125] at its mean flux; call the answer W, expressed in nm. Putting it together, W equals 0.11 nm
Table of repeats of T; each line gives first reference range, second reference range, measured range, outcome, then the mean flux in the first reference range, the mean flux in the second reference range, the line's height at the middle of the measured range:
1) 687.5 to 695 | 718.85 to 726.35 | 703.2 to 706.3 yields 0.01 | 4.52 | 4.32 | 4.43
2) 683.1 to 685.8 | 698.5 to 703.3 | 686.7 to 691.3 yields 0.00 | 4.64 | 4.39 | 4.57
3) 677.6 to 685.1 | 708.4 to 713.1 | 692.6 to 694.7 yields 0.00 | 4.61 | 4.38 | 4.51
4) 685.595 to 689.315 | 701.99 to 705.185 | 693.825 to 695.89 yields 0.00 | 4.53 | 4.37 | 4.46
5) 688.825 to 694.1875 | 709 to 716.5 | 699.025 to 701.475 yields 0.01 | 4.52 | 4.34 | 4.45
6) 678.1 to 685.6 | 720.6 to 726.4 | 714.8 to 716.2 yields 0.06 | 4.61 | 4.32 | 4.38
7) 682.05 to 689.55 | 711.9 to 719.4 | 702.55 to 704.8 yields 0.01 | 4.57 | 4.31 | 4.42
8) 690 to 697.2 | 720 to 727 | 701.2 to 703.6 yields 0.01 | 4.47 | 4.32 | 4.43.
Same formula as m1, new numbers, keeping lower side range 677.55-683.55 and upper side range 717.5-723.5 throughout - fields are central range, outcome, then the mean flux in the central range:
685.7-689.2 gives 0.02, 4.52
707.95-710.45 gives 0.03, 4.35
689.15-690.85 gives -0.02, 4.59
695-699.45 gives 0.09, 4.39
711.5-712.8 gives -0.02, 4.45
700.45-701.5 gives 0.02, 4.35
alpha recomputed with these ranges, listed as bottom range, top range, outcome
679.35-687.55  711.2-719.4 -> 0.94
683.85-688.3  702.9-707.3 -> 0.96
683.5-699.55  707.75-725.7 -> 0.96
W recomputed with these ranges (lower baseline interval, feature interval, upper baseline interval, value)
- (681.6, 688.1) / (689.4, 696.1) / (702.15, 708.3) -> 0.015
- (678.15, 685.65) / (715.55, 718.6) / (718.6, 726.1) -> 0.065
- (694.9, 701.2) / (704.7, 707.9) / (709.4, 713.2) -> -0.041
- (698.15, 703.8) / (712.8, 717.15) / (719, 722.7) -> 0.056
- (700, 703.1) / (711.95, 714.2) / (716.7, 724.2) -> -0.049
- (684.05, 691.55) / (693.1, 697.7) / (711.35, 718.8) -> 0.060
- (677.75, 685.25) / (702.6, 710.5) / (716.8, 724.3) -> 0.040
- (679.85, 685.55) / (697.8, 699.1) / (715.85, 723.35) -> 0.028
